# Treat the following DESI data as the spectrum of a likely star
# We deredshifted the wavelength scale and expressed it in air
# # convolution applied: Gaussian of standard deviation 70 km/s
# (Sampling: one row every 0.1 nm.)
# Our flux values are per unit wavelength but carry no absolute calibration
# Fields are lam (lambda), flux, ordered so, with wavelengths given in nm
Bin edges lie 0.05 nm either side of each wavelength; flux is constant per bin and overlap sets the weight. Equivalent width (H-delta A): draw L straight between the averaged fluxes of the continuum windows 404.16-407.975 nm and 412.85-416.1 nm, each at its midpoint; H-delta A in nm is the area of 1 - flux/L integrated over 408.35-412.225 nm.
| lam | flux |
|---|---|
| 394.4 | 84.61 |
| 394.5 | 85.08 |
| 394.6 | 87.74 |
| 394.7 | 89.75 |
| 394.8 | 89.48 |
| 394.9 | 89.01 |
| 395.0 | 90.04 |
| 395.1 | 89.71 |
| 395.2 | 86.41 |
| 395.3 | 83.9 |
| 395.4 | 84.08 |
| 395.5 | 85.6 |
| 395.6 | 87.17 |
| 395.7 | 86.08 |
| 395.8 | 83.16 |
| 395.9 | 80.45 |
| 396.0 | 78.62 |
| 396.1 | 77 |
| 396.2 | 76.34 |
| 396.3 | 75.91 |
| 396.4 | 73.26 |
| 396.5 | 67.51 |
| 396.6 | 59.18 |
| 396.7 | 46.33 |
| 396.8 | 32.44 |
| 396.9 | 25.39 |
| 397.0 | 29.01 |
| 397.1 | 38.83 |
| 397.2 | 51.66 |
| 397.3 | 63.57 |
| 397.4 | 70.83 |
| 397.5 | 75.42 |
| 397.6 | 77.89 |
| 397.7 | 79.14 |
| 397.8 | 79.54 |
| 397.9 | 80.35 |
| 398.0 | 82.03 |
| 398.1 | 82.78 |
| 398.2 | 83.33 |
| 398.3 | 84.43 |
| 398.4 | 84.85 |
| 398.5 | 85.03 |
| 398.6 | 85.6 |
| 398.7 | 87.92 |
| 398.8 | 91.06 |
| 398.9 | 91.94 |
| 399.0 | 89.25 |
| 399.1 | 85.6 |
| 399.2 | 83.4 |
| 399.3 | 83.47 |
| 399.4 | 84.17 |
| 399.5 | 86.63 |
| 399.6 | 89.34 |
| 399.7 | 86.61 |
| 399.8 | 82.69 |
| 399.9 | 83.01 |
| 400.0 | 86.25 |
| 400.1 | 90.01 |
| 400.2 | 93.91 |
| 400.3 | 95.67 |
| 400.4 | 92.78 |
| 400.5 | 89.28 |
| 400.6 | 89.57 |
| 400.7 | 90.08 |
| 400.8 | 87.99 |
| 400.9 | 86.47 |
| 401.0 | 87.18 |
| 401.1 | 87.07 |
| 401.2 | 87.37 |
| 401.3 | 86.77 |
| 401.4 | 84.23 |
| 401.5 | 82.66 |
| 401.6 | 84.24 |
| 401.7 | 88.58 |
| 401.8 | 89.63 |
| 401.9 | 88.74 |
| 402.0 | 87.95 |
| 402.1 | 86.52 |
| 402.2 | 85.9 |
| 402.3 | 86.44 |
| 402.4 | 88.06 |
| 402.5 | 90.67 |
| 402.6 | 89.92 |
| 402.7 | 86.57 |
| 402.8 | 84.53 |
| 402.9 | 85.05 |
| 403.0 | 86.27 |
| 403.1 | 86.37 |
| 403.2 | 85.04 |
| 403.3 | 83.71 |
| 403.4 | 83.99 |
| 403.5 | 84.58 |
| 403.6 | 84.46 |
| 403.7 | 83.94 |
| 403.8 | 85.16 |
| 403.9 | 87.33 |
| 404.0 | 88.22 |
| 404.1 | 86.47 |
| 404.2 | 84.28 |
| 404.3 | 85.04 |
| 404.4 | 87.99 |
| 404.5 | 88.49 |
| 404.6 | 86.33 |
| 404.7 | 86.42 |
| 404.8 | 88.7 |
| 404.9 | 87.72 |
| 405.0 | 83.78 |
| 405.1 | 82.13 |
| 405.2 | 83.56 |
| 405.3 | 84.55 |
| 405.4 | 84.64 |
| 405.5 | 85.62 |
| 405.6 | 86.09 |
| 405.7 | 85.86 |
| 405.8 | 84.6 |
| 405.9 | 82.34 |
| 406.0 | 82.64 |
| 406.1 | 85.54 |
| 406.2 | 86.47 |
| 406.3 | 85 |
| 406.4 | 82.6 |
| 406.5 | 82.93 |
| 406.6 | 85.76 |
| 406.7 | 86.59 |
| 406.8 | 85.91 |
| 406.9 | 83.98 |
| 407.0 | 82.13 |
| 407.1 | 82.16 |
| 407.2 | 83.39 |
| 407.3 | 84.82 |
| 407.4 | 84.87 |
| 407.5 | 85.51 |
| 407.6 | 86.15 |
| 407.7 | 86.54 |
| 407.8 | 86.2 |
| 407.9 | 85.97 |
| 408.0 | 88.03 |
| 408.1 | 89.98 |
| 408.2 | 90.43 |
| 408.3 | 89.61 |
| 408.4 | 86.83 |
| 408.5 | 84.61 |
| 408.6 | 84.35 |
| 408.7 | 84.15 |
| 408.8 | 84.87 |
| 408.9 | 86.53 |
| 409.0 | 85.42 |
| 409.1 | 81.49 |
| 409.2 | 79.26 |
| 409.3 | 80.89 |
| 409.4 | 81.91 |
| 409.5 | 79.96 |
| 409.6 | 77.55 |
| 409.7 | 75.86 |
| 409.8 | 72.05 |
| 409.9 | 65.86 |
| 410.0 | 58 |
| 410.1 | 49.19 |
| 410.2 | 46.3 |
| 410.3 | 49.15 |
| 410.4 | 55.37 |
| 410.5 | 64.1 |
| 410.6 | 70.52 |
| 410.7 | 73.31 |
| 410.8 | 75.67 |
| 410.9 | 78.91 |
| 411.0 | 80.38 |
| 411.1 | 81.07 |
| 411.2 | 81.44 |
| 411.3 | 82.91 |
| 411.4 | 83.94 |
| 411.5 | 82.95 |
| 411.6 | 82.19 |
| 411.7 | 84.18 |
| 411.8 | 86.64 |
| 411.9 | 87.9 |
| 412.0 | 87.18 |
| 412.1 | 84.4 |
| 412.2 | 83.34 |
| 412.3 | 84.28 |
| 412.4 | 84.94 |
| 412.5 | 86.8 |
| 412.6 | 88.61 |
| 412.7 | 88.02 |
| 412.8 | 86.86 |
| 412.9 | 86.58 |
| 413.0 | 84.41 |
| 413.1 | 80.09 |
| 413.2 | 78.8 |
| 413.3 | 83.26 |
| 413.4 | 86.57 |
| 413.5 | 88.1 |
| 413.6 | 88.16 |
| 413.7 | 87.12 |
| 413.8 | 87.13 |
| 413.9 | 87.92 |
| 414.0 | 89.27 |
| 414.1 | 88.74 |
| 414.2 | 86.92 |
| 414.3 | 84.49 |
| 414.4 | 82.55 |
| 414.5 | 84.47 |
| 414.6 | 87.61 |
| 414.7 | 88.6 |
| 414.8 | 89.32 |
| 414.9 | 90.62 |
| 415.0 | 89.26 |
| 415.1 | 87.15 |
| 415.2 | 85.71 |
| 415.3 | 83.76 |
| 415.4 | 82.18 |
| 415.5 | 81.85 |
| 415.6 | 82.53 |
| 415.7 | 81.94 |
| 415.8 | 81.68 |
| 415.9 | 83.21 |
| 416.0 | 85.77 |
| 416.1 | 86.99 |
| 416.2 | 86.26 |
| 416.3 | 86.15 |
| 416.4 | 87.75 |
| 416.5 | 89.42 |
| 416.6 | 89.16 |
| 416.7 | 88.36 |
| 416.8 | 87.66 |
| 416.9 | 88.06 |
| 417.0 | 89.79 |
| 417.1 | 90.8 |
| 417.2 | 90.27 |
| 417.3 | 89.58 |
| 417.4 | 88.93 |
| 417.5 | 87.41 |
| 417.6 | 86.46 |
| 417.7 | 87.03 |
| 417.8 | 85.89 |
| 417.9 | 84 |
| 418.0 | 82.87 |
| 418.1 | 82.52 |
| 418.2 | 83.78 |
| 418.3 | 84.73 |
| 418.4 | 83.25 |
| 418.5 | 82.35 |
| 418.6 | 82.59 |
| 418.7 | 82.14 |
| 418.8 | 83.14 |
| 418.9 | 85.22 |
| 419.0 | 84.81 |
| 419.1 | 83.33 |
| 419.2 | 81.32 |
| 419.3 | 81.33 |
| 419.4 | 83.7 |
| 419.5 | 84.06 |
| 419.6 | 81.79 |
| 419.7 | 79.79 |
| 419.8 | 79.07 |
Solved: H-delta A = 0.38 nm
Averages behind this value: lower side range 85.1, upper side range 85.5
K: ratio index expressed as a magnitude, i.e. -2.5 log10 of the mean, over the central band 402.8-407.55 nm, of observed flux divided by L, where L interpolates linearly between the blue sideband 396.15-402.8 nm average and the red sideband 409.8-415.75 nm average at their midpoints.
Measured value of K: -0.06 mag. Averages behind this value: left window 80.1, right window 80.9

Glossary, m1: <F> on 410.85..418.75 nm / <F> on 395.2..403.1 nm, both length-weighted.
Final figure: 1.06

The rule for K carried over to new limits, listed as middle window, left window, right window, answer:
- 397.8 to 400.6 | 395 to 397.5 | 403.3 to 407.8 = -0.17 mag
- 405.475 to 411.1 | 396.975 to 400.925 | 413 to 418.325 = 0.06 mag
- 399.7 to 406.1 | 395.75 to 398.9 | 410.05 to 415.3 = -0.16 mag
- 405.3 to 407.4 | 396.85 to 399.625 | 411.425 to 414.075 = -0.04 mag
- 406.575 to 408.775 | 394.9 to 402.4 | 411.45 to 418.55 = -0.03 mag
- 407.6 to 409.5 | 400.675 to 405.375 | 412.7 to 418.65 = 0.01 mag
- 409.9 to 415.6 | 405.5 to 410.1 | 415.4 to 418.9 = 0.04 mag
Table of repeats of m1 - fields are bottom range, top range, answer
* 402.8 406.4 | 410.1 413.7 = 0.93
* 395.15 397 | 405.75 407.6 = 1.20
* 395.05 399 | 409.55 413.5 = 1.05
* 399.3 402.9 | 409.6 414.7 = 0.91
